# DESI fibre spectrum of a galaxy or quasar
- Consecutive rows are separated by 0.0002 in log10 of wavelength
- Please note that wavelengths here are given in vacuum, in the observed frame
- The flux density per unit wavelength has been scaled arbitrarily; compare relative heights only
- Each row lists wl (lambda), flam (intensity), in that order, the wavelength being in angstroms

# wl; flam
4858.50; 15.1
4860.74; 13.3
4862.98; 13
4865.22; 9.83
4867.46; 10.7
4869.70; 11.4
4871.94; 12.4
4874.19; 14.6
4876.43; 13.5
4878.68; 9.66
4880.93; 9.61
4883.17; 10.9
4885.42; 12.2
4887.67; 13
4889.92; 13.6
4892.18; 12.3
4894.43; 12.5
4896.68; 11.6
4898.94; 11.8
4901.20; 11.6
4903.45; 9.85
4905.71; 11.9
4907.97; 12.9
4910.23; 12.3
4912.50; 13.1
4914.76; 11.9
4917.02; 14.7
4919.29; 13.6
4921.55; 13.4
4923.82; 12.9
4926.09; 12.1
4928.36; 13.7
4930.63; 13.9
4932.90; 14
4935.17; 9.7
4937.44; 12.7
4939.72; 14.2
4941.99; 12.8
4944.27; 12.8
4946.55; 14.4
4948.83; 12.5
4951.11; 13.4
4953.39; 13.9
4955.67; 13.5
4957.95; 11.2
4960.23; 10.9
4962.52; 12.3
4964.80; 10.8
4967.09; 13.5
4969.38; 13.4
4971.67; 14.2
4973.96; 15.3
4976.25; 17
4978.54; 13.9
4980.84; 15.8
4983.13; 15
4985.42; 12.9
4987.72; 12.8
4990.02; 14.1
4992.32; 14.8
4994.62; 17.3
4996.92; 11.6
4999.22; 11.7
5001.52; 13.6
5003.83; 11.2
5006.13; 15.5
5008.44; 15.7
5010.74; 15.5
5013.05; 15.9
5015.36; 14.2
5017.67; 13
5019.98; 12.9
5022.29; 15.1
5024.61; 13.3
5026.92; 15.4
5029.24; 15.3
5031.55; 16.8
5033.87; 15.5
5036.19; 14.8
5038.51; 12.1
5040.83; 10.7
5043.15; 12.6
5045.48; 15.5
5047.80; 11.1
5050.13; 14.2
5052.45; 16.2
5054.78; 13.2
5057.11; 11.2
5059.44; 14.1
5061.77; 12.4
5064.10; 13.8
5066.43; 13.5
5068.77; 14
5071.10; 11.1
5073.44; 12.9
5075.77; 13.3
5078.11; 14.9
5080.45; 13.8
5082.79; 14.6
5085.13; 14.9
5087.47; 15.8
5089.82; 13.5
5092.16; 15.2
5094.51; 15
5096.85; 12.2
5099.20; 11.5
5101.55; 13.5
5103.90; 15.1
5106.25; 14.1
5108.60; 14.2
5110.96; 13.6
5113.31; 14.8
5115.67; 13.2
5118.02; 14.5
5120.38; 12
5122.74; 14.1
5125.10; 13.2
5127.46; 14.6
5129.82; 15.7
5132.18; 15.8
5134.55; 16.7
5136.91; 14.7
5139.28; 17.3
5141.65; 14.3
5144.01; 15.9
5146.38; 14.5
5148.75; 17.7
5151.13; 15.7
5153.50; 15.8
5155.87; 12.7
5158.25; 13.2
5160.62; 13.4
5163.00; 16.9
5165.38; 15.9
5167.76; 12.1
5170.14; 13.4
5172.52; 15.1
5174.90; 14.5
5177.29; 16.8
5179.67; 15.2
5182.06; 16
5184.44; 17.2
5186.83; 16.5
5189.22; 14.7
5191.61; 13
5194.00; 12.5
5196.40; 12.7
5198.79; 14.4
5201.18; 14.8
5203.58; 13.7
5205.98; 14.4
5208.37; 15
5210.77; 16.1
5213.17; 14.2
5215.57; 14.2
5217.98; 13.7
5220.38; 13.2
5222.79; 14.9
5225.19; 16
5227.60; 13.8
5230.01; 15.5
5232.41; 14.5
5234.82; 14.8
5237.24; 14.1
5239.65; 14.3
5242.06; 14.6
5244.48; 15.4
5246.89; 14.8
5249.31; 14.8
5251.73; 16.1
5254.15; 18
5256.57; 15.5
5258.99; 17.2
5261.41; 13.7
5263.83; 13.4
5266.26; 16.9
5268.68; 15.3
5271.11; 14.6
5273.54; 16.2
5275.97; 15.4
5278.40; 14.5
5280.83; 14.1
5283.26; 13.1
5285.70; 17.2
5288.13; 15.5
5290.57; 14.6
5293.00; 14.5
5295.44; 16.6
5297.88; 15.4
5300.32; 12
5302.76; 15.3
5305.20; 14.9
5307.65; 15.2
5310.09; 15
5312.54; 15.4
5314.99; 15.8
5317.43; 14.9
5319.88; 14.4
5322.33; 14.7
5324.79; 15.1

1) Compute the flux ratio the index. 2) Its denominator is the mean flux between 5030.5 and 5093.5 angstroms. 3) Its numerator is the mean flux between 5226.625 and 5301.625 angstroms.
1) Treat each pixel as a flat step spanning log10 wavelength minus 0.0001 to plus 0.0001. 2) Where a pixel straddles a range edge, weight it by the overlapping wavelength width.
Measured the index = 1.1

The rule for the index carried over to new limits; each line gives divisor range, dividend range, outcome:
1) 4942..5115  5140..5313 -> 1.08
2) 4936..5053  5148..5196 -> 1.08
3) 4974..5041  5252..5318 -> 1.06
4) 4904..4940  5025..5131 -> 1.08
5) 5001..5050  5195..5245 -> 1.03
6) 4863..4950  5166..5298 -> 1.20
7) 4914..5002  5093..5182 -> 1.09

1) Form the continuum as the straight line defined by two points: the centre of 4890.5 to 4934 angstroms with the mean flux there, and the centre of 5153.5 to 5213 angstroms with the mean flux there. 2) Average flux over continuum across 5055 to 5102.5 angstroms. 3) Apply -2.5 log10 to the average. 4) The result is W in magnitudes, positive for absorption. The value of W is 0.02 mag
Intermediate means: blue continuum 12.6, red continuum 14.6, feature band 13.6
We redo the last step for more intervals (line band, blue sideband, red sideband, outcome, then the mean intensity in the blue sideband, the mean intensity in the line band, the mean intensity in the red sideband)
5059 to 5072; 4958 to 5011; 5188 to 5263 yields 0.075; 13.8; 13.1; 14.7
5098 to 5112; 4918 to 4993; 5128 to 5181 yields 0.080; 13.4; 13.7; 15.1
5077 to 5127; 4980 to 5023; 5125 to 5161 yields 0.066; 14.1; 14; 15.2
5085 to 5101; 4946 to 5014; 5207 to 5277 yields 0.030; 13.8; 13.9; 15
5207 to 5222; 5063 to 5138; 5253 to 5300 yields 0.033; 14.1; 14.4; 15.3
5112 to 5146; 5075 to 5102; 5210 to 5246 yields -0.042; 14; 14.8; 14.6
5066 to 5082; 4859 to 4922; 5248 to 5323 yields 0.016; 12.2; 13.4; 15.2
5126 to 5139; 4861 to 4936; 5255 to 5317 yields -0.117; 12.3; 15.6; 15.1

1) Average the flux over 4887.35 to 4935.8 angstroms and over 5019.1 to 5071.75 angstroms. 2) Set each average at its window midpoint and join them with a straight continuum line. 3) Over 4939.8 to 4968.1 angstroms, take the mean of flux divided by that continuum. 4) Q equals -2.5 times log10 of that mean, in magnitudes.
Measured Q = 0.018 mag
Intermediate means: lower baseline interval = 12.6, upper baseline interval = 13.7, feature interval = 12.7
